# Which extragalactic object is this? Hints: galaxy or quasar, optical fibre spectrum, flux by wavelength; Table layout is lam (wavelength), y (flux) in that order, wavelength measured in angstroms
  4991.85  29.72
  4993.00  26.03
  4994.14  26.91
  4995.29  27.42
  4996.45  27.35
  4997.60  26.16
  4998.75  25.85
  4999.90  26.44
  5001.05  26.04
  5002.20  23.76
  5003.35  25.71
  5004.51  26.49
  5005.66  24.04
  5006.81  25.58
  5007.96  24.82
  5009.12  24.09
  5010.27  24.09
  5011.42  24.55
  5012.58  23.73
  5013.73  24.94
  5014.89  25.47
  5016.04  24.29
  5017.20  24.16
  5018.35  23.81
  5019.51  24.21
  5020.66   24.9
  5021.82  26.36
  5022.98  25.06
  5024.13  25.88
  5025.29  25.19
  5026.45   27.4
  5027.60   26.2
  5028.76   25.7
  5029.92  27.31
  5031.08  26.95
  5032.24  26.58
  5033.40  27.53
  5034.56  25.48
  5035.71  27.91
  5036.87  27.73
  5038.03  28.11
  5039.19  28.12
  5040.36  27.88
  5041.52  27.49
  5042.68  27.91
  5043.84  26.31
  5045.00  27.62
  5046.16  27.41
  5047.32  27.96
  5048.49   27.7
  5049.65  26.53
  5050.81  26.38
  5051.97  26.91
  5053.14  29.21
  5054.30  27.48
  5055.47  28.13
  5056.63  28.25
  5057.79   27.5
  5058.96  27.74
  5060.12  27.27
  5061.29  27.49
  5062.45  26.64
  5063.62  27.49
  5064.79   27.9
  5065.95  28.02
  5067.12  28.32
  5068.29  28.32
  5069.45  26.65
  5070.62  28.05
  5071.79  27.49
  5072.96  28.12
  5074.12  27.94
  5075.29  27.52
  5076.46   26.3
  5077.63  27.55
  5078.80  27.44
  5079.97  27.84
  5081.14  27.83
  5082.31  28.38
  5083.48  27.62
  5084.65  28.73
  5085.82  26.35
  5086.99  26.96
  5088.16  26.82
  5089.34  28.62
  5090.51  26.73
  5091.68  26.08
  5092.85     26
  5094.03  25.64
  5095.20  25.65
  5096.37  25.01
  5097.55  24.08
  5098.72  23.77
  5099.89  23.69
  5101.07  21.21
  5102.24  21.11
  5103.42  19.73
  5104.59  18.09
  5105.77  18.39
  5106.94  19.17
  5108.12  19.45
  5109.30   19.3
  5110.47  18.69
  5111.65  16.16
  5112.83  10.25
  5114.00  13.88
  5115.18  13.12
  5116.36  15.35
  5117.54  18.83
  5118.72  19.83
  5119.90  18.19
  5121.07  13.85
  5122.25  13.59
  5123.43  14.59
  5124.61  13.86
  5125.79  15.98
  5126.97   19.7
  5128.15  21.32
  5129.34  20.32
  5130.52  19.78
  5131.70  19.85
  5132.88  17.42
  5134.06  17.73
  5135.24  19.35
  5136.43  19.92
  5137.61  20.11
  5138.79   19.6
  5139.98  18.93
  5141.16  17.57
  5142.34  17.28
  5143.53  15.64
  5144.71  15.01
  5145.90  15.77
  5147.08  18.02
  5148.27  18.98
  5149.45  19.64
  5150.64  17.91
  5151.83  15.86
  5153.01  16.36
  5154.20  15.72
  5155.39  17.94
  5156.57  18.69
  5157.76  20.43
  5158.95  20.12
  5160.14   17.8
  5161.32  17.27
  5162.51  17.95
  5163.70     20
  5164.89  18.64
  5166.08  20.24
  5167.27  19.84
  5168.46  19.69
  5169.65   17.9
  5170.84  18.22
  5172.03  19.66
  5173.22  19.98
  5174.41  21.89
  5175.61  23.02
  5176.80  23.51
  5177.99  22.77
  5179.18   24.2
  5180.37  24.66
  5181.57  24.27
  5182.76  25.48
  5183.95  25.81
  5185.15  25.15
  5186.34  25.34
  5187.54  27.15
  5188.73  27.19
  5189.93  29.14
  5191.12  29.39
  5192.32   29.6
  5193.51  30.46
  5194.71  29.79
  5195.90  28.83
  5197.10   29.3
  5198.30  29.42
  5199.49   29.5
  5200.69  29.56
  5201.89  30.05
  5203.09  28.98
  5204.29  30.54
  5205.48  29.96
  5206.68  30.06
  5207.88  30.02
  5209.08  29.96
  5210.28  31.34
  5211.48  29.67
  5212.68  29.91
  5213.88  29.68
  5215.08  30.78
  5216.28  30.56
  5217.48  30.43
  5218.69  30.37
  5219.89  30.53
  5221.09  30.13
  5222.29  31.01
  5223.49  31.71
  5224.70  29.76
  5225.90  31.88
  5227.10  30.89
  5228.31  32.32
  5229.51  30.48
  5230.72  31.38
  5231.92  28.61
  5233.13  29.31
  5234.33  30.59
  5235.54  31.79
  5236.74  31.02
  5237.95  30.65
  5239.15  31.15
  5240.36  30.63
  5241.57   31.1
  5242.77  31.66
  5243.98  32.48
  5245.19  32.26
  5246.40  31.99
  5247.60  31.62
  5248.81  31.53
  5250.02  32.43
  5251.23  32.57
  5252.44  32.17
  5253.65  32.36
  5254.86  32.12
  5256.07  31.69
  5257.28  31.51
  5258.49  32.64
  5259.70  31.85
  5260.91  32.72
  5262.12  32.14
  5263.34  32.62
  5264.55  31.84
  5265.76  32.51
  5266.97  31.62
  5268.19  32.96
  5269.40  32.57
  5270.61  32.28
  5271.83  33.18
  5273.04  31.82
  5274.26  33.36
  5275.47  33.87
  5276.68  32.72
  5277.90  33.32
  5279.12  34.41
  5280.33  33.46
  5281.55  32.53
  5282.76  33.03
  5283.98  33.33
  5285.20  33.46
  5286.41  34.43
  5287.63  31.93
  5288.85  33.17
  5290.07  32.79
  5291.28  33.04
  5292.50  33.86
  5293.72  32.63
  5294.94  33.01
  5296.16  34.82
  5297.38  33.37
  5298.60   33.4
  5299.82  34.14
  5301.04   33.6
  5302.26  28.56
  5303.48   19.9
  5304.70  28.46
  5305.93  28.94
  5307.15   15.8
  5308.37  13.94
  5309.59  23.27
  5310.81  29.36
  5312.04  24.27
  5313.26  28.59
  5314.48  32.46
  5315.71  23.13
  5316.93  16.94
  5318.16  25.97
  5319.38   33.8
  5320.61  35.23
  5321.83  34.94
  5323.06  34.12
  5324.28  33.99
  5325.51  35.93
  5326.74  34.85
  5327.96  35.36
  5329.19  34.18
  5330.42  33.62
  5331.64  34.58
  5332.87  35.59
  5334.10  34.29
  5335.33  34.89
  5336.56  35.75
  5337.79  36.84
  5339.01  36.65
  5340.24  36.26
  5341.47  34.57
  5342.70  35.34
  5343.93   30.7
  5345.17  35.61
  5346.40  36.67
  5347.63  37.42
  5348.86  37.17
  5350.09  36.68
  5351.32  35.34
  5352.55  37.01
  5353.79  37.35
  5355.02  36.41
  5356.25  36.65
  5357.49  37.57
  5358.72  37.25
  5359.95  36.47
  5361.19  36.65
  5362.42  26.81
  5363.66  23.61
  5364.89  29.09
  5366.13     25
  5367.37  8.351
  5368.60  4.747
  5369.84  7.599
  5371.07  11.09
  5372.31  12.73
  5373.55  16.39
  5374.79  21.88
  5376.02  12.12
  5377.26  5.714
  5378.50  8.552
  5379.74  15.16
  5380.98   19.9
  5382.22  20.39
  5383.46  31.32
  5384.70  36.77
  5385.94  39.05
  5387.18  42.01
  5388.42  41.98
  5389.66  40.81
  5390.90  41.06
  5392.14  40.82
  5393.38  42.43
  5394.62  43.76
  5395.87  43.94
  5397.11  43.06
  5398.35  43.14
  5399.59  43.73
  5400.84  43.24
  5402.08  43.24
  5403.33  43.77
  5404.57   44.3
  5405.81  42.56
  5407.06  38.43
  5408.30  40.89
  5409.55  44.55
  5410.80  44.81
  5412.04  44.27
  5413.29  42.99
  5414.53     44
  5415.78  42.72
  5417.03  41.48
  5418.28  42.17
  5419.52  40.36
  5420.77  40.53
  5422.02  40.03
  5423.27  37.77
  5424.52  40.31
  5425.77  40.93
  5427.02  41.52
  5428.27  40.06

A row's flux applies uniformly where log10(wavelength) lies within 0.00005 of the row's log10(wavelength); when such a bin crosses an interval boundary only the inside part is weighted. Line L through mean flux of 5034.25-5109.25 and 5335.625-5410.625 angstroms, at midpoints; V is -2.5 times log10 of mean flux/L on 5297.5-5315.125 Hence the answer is 0.16 mag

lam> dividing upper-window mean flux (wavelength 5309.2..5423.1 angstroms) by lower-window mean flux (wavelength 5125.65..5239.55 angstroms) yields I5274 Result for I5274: 1.4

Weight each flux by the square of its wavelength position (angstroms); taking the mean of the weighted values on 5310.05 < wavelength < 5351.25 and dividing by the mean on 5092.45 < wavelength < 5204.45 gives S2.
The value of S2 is 1.70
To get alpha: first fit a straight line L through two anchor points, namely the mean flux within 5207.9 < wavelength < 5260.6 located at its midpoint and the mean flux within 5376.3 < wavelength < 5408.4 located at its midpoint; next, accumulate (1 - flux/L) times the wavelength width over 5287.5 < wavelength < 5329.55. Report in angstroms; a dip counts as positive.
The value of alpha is 4.2 angstroms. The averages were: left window 31.1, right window 35.8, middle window 30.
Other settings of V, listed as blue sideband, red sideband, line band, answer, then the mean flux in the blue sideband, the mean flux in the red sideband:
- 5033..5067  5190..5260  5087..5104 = 0.15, 27.5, 30.7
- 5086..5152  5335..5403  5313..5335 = -0.10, 19.5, 31.4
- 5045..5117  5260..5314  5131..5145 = 0.41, 24.9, 31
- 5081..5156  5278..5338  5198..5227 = -0.19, 19.9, 31.2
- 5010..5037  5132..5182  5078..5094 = -0.20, 25.6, 19.2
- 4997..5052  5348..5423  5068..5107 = 0.07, 26.1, 33.6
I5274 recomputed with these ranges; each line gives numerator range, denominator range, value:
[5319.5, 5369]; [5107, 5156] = 1.92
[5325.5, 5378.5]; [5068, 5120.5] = 1.26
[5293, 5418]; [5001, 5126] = 1.32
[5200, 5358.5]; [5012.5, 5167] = 1.39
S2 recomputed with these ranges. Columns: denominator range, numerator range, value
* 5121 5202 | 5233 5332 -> 1.55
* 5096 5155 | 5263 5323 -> 1.81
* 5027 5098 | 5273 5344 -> 1.28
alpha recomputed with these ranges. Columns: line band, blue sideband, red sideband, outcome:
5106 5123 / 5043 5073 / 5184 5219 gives 7.1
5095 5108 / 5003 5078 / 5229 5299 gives 3.0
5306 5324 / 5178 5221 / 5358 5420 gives 2.6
